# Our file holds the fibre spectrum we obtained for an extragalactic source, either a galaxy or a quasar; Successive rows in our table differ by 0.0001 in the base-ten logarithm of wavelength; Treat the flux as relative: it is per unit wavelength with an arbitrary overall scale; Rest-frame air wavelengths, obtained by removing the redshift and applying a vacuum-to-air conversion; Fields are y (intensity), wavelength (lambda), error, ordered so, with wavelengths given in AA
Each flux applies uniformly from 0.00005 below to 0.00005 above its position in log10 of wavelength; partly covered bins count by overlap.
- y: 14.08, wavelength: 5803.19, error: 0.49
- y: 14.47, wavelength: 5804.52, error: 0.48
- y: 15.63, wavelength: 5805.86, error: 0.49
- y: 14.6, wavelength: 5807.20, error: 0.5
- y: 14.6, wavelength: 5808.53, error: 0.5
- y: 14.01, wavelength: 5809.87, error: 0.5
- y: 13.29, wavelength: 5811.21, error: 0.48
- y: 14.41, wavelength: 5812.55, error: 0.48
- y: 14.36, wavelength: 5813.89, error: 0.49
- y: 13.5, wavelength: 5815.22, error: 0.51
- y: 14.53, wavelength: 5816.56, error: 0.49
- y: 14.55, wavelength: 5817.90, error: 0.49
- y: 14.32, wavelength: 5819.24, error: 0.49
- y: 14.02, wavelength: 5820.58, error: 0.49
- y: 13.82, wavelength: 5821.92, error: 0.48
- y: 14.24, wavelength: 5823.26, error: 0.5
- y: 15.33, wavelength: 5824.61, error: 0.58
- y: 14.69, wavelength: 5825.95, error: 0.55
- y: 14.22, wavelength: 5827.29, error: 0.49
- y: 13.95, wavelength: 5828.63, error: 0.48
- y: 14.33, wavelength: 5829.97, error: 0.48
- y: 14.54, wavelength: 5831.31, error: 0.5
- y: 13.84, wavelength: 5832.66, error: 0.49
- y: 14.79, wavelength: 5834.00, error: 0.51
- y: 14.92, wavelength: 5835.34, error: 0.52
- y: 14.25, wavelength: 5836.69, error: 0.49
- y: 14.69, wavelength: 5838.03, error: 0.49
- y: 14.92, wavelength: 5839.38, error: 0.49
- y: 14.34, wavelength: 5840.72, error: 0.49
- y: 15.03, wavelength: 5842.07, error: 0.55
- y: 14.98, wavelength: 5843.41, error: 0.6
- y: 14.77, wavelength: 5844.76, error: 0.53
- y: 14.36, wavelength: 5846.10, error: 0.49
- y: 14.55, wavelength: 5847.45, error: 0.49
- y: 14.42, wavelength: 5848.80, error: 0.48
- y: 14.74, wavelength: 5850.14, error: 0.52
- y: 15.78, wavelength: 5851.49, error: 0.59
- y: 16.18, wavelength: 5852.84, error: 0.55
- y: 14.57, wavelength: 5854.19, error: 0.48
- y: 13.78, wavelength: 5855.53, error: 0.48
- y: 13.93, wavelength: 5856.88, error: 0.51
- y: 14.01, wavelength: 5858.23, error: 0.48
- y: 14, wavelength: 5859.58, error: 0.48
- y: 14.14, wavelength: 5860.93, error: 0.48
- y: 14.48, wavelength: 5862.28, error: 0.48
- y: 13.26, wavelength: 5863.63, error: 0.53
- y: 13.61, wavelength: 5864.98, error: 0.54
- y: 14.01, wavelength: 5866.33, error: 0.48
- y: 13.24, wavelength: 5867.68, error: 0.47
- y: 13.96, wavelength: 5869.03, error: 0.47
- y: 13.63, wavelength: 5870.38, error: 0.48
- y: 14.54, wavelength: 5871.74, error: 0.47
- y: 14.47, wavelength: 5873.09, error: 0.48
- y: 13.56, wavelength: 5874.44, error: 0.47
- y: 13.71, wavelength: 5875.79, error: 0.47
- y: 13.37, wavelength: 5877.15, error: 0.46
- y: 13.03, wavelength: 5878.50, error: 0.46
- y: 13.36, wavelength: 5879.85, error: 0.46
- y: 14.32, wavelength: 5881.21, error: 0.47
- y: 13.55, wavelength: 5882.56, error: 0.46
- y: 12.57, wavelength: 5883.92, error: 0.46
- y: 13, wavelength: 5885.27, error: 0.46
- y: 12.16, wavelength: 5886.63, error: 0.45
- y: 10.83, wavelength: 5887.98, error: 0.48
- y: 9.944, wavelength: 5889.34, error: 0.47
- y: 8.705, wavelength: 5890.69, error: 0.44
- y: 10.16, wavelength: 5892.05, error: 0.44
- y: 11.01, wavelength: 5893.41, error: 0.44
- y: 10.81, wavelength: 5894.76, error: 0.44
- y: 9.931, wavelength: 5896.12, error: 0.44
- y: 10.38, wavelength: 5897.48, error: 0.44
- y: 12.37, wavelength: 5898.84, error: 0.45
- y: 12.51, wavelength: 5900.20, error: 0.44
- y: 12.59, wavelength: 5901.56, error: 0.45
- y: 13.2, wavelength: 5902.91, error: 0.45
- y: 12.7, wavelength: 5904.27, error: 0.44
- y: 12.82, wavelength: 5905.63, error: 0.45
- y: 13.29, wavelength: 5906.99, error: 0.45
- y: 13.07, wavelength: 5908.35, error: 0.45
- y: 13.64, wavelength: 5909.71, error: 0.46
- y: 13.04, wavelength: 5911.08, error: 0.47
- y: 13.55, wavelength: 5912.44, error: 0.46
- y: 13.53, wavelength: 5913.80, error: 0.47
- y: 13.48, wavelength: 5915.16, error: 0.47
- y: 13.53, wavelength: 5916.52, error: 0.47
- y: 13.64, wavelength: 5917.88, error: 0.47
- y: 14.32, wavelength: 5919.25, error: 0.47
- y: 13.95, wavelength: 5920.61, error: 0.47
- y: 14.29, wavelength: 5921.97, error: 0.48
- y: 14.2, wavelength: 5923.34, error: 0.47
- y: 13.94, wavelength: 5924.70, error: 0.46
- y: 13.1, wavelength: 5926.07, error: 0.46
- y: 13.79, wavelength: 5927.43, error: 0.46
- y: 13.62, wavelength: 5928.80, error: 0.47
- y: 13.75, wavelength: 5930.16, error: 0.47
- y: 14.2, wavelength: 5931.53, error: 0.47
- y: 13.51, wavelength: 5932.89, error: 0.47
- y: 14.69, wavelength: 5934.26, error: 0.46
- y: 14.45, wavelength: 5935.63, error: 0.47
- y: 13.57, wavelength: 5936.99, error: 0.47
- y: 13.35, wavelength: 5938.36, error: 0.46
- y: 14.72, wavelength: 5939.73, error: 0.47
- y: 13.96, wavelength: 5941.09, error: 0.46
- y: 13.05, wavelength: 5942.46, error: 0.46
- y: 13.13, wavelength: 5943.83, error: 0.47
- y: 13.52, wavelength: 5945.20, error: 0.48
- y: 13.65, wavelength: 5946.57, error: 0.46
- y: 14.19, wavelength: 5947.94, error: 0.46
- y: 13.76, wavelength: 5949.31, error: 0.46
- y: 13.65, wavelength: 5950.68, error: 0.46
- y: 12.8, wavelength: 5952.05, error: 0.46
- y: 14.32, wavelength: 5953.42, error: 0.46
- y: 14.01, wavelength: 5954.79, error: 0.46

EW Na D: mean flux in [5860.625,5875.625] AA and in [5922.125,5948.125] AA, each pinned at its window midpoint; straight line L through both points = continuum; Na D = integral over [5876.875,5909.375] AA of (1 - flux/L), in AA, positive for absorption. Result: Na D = 4.2 AA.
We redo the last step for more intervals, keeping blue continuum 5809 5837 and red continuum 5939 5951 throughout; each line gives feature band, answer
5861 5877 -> 0.3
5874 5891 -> 1.8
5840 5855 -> -0.7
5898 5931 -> 1.1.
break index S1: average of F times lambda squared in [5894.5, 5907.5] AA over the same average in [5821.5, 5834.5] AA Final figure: 0.9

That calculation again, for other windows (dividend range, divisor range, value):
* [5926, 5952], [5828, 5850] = 0.98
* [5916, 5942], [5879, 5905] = 1.19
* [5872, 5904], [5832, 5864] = 0.85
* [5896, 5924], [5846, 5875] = 0.94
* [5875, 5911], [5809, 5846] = 0.87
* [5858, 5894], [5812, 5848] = 0.91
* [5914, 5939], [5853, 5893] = 1.07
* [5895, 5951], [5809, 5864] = 0.96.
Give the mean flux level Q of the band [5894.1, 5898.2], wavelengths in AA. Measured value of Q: 10.4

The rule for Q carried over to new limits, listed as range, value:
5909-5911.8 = 13.3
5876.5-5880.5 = 13.3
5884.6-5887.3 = 12.6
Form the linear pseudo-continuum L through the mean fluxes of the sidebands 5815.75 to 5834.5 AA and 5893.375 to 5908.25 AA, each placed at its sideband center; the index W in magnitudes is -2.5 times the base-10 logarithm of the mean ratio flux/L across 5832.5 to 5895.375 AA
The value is -0.03 mag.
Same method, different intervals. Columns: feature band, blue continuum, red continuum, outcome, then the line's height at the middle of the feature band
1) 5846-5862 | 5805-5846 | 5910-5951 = -0.02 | 14.3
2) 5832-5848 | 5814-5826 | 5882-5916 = -0.07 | 13.8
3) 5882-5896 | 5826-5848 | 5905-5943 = 0.25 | 14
